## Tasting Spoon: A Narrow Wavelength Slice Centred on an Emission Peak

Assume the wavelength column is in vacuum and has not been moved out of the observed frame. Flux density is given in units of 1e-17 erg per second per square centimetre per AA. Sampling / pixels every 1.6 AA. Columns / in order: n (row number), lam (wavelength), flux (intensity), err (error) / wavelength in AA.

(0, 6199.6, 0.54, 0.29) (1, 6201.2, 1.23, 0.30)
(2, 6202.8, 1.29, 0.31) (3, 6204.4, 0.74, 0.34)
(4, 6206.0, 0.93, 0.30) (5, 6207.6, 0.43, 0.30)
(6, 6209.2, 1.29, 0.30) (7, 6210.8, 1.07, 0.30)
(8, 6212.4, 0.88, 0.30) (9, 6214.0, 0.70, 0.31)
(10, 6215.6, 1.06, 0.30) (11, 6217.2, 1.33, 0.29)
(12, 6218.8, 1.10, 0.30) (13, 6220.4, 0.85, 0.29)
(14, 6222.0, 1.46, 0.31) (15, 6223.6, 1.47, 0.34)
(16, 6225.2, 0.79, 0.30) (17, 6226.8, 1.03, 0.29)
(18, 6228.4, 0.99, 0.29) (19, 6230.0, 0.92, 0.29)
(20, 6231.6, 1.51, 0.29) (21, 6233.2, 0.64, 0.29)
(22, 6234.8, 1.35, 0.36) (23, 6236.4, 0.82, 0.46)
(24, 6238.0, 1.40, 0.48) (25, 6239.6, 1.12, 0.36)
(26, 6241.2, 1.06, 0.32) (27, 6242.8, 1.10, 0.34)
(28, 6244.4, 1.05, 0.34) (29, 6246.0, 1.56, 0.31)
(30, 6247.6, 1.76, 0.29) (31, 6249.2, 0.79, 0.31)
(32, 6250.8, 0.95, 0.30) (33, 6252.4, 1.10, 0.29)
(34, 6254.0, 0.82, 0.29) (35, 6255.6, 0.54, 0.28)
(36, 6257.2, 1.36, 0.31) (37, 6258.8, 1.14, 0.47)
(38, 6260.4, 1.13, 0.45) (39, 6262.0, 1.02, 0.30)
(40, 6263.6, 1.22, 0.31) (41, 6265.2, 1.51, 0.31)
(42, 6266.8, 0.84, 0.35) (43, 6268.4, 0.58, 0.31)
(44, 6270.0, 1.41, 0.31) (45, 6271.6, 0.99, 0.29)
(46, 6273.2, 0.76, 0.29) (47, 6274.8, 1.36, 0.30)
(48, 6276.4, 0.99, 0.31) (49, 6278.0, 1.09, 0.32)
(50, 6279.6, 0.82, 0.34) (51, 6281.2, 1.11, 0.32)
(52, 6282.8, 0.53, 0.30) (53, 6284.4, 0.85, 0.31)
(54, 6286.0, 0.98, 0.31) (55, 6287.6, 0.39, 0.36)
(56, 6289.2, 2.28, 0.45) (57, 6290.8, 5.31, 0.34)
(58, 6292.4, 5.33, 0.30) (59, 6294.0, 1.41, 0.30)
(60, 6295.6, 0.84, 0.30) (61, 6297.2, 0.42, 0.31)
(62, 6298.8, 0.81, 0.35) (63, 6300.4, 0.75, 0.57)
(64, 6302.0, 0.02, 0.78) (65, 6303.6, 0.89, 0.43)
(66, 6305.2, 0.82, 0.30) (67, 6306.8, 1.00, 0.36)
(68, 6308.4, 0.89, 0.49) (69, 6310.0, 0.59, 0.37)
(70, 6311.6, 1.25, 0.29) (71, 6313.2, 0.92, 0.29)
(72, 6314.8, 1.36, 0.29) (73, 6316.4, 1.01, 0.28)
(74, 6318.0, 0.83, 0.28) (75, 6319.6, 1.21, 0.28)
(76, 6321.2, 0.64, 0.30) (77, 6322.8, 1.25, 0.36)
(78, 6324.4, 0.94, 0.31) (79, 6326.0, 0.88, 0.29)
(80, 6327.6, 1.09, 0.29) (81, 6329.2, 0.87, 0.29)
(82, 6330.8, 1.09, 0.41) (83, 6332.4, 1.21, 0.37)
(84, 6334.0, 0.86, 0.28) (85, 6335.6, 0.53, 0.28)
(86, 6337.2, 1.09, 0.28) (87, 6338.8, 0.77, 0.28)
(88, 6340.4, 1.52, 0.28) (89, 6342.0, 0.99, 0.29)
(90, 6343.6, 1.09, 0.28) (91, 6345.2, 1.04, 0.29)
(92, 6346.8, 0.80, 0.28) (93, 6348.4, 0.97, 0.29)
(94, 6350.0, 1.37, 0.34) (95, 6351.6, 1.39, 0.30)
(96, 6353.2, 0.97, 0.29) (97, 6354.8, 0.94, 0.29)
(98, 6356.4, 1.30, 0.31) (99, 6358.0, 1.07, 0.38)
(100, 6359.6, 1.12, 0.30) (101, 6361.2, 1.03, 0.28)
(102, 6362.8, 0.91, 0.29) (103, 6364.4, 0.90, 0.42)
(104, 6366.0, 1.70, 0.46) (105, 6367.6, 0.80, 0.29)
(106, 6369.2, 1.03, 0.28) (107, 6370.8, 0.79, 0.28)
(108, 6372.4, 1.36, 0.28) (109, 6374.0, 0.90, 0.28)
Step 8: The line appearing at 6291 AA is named H-beta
